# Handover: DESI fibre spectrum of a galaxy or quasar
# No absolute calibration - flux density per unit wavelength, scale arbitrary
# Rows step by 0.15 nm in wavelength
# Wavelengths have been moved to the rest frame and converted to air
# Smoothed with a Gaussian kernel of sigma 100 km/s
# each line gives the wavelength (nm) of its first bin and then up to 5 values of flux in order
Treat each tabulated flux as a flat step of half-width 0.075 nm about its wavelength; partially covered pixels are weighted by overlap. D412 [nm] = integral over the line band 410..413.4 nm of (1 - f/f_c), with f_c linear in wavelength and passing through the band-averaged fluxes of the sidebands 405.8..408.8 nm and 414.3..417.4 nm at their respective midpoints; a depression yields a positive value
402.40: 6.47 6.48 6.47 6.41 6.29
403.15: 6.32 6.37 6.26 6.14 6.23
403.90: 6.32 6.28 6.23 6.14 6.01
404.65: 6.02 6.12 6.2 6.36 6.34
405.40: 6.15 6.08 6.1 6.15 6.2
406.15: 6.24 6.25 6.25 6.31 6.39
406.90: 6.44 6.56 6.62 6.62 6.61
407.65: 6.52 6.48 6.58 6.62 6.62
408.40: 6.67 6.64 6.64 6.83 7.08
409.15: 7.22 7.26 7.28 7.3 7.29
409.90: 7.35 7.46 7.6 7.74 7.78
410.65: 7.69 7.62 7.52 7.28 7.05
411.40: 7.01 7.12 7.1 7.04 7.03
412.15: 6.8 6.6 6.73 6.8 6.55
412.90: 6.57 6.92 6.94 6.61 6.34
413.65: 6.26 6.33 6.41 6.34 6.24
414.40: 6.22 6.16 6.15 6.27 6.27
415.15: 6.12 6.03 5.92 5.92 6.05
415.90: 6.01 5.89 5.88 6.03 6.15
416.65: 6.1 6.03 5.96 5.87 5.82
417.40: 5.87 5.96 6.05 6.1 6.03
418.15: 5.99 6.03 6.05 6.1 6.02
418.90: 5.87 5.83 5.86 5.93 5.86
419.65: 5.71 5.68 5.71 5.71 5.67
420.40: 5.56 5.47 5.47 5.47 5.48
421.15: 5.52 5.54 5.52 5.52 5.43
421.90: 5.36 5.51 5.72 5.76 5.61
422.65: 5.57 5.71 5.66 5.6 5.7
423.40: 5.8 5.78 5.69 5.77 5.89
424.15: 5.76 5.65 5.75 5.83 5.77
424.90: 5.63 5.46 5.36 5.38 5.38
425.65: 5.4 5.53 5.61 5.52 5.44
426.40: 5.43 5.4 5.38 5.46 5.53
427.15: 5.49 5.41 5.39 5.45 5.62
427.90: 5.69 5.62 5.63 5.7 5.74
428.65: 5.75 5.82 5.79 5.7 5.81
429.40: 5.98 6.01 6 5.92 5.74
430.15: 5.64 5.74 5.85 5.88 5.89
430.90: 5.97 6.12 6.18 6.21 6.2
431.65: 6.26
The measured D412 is -0.467 nm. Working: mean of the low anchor 6.48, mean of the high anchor 6.04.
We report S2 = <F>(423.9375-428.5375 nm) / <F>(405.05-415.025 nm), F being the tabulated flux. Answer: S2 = 0.8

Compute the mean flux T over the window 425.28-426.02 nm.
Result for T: 5.46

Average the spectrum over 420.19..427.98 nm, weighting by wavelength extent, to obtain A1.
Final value 5.57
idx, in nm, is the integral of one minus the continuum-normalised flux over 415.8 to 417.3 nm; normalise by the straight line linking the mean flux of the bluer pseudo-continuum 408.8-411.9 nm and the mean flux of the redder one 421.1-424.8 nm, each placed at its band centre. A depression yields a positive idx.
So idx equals 0.12 nm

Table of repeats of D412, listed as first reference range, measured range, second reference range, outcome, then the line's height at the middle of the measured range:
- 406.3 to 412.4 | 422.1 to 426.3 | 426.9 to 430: 0.24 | 5.98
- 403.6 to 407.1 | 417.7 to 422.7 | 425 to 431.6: 0.13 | 5.88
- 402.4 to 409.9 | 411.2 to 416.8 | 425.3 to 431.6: -0.19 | 6.21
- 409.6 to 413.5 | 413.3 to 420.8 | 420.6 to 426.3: 0.49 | 6.41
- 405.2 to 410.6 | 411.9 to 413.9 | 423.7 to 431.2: -0.06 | 6.46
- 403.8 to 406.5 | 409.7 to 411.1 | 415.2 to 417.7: -0.34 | 6.09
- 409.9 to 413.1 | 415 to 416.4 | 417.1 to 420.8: 0.09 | 6.41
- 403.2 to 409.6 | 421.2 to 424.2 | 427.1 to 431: 0.15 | 5.94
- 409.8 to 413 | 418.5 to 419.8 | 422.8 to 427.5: 0.08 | 6.27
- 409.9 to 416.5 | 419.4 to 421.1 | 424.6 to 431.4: 0.16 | 6.19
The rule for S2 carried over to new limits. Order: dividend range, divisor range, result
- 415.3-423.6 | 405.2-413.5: 0.85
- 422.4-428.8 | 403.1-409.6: 0.87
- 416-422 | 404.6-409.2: 0.90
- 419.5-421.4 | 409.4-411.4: 0.75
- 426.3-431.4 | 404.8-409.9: 0.87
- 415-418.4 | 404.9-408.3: 0.94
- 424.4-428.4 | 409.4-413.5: 0.78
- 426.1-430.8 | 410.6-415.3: 0.85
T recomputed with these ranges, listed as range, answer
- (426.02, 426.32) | 5.48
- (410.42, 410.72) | 7.74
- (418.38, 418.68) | 6.07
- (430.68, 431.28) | 6.04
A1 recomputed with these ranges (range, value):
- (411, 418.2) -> 6.36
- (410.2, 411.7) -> 7.42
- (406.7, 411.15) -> 7.01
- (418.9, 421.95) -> 5.62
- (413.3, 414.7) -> 6.31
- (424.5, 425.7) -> 5.53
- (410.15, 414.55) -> 6.89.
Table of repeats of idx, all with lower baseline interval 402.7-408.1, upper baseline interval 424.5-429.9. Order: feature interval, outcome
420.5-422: 0.08 nm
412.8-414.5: -0.12 nm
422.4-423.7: 0.01 nm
